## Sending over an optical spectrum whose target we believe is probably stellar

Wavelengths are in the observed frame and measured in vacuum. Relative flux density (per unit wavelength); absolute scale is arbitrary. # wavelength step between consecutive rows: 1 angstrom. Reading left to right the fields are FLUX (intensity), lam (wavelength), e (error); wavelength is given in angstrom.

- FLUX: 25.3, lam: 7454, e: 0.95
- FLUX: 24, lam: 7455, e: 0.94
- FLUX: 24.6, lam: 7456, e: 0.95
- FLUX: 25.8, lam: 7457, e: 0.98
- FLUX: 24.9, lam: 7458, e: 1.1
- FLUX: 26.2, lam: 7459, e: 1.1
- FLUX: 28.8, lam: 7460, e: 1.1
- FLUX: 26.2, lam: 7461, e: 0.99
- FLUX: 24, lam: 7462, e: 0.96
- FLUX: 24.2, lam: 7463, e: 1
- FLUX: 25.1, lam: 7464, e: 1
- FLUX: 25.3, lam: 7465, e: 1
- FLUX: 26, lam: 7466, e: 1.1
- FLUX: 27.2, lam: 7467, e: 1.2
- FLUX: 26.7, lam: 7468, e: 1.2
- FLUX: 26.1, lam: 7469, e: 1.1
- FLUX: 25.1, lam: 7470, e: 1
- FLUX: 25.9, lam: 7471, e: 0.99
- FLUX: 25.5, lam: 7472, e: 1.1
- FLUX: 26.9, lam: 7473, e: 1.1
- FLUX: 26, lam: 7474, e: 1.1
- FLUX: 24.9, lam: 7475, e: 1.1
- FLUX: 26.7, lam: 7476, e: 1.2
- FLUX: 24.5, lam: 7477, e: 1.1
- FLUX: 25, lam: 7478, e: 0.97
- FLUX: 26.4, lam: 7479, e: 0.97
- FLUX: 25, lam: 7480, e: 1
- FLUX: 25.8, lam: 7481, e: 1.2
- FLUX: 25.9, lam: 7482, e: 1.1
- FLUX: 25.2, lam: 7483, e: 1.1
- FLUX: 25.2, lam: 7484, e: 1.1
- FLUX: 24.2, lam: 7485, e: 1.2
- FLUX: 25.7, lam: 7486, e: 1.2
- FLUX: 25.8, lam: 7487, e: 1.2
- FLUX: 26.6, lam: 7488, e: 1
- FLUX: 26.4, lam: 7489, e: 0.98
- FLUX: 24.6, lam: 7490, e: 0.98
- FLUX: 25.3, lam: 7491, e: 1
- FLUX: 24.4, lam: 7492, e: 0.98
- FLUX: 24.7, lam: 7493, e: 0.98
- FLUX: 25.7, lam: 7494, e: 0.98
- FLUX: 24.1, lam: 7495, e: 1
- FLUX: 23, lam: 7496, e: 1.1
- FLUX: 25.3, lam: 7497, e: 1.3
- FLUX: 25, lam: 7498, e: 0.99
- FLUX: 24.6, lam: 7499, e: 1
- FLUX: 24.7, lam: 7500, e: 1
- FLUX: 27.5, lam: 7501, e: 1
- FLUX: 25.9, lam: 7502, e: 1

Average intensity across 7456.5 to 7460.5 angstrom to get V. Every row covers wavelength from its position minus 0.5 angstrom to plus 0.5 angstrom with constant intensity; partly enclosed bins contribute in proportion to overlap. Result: 26.4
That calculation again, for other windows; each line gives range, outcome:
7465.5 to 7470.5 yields 26.2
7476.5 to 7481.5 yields 25.3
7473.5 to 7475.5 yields 25.4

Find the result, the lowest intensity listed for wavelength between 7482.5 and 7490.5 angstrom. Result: 24.2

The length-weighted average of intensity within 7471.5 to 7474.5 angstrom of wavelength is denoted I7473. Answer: 26.1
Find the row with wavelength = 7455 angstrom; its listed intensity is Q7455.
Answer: 24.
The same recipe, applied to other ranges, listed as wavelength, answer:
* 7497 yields 25.3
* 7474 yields 26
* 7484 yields 25.2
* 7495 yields 24.1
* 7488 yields 26.6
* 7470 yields 25.1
